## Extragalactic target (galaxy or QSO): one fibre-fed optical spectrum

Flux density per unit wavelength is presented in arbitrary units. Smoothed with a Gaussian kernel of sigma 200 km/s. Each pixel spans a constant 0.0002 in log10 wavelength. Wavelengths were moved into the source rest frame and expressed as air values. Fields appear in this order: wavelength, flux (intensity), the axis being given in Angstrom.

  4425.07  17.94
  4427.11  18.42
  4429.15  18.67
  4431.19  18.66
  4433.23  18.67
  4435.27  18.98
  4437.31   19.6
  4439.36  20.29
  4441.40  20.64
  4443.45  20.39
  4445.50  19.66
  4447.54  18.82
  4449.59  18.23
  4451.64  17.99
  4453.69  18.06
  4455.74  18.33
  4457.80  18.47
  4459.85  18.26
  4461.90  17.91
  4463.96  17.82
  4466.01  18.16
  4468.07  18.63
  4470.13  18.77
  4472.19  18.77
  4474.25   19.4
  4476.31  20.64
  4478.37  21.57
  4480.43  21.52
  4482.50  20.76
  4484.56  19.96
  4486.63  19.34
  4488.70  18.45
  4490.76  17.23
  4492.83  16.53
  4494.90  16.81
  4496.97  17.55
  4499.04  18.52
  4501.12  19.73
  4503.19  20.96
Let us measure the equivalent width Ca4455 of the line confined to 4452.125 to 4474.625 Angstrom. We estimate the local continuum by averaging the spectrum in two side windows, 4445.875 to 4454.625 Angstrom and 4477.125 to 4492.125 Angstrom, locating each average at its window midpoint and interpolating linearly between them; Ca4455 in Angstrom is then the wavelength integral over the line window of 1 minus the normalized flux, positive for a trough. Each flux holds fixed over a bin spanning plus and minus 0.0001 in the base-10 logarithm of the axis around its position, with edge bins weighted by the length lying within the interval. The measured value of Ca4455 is 0.6 Angstrom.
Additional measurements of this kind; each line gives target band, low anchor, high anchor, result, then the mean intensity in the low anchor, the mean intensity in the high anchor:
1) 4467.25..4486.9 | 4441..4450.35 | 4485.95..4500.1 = -1.8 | 19.5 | 17.7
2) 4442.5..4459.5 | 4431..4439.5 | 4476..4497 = 0.4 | 19.2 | 19.1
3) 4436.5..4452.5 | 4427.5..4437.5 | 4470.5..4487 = -0.2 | 18.8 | 20.2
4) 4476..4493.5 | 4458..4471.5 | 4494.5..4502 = -1.3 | 18.3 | 18.2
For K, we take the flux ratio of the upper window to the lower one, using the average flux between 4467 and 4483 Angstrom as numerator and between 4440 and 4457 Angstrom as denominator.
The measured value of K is 1.05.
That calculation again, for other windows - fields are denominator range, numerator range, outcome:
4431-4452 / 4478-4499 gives 0.98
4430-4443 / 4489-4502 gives 0.91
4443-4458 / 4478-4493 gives 1.04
